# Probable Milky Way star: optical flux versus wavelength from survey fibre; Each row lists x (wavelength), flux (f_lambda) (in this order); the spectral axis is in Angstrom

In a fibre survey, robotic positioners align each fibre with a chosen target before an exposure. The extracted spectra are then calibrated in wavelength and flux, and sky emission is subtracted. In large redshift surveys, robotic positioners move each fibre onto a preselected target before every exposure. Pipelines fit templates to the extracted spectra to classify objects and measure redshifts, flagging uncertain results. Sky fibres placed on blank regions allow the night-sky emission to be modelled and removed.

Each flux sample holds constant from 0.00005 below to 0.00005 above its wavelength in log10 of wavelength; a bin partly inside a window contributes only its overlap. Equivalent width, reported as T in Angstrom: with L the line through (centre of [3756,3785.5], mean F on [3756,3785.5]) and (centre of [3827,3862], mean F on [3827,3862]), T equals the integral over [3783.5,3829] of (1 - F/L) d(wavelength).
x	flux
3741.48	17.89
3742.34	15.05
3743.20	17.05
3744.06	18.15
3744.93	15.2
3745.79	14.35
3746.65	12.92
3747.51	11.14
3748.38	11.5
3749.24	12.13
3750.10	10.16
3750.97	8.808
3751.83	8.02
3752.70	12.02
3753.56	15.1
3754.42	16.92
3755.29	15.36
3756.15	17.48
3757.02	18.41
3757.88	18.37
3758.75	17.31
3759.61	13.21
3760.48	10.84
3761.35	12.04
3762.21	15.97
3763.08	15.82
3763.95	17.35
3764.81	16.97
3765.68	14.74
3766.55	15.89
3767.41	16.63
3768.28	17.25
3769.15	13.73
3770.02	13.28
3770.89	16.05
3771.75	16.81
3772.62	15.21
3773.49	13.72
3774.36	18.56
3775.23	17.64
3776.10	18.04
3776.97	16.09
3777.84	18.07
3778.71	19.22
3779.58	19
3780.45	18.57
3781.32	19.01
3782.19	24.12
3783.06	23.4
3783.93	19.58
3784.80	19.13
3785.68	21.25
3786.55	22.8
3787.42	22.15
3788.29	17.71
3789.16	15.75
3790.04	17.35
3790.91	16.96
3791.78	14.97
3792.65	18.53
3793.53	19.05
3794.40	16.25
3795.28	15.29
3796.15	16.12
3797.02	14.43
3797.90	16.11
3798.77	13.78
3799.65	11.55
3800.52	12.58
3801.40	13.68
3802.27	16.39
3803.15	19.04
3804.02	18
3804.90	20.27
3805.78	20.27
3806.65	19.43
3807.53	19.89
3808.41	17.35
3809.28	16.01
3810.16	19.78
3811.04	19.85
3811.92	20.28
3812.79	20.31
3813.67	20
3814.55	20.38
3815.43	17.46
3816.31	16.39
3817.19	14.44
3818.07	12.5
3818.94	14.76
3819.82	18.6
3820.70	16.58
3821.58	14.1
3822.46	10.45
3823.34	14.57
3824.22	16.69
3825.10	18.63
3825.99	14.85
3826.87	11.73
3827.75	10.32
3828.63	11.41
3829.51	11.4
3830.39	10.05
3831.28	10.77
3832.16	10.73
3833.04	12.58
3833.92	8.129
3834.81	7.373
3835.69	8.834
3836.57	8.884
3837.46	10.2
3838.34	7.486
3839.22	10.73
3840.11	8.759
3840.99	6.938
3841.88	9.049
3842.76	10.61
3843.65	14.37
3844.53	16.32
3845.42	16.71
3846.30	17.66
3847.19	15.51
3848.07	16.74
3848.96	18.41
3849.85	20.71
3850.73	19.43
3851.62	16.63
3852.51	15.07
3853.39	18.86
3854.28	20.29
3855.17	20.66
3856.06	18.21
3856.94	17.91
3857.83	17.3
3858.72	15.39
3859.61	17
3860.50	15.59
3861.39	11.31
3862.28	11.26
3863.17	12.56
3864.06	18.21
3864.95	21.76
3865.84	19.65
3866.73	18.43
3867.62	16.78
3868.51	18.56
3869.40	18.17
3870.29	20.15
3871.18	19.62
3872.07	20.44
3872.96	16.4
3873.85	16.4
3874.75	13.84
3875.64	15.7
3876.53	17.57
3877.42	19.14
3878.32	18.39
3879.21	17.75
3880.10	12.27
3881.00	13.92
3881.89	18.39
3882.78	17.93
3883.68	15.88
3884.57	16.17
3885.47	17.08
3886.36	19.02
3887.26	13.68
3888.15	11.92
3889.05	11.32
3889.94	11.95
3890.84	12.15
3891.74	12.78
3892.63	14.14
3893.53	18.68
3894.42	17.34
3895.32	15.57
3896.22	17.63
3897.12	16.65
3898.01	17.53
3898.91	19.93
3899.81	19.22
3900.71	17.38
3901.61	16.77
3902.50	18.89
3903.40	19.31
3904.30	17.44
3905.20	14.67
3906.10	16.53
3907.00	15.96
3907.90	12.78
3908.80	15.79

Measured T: -4.2 Angstrom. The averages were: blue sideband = 17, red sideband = 13.7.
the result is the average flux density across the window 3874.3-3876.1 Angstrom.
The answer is 14.8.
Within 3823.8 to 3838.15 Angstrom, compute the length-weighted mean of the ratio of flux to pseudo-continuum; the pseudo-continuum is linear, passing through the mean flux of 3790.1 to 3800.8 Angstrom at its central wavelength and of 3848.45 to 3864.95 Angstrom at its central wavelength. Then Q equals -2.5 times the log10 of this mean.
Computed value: 0.40 mag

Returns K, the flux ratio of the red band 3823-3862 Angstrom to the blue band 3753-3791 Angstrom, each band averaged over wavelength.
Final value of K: 0.8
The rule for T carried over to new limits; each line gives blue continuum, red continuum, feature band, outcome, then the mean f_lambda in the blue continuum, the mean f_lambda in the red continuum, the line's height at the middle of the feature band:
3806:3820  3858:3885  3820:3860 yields 8.0 Angstrom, 18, 16.8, 17.5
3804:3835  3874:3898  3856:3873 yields -1.8 Angstrom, 15.5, 15.7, 15.6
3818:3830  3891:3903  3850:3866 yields -1.7 Angstrom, 14.1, 17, 15.4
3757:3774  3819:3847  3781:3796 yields -4.8 Angstrom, 15.4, 12.2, 14.3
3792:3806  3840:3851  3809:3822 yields -1.4 Angstrom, 16.2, 14.8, 15.7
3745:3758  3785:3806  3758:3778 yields -1.2 Angstrom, 13.5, 17.1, 14.8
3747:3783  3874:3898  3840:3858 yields -0.5 Angstrom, 15.6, 15.7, 15.7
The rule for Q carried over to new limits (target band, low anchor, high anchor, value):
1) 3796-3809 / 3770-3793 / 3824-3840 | -0.09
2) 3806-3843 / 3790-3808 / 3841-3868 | 0.20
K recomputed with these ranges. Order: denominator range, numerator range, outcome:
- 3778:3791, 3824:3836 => 0.59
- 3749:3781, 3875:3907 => 1.05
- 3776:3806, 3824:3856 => 0.76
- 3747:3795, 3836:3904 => 0.98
